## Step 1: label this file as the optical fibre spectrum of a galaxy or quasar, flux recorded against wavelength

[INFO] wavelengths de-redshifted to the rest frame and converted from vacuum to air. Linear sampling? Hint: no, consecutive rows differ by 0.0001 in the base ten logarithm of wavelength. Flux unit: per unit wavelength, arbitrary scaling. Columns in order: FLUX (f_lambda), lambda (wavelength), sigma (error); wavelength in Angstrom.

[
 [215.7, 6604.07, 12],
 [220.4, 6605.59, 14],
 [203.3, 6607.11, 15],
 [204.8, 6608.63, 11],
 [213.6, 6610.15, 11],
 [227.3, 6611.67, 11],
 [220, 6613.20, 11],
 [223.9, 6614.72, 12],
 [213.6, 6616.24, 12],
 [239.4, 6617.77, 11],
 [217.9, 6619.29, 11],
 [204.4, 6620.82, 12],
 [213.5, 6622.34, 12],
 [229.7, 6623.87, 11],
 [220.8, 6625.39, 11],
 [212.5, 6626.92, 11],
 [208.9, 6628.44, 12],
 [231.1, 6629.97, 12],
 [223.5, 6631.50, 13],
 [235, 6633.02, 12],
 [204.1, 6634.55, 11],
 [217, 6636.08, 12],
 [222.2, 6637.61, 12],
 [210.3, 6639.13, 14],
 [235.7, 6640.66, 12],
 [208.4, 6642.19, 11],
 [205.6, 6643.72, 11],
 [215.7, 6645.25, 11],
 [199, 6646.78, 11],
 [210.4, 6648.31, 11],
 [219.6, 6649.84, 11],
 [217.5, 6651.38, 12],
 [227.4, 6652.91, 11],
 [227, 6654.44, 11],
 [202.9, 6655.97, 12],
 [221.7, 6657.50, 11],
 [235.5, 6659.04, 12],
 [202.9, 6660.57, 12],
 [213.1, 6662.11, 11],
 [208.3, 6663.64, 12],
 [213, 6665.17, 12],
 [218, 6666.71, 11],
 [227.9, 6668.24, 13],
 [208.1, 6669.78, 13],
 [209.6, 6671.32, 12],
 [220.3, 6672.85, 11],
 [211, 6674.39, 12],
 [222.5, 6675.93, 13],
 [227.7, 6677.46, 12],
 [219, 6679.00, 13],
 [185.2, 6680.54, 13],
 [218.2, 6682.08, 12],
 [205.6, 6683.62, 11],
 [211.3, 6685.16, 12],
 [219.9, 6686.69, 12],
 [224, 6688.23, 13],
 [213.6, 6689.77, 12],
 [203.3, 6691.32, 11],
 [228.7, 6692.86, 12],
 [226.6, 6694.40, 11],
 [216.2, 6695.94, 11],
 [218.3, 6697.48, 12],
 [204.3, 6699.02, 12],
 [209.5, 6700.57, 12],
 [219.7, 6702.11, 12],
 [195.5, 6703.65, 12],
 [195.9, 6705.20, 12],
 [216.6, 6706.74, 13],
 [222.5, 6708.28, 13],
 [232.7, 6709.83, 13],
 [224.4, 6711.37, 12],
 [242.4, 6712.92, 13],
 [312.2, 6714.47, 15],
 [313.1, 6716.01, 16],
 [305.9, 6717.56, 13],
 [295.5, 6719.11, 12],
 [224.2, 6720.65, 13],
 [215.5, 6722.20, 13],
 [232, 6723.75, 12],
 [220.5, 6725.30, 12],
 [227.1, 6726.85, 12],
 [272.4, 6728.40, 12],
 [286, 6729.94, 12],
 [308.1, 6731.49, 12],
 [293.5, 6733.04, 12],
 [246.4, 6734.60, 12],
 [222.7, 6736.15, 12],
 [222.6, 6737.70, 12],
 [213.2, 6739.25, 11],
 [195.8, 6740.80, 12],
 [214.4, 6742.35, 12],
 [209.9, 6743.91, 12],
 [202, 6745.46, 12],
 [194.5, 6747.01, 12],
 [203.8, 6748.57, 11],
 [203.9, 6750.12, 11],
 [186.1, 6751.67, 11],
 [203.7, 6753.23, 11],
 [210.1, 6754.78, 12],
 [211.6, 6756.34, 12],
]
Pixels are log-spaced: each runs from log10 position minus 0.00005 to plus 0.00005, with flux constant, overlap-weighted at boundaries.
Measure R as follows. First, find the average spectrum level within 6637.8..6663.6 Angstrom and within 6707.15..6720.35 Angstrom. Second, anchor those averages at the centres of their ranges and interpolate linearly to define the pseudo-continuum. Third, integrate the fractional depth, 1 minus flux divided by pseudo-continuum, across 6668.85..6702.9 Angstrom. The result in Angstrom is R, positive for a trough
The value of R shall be 4.0 Angstrom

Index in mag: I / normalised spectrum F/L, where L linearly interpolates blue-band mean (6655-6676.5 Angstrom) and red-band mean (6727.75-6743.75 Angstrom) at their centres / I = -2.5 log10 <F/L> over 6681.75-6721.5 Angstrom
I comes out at 0.00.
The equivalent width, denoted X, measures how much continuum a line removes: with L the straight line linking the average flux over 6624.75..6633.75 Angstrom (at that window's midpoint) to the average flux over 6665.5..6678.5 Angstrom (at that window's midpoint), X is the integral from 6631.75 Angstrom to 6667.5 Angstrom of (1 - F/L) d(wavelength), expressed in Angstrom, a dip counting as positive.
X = 0.6 Angstrom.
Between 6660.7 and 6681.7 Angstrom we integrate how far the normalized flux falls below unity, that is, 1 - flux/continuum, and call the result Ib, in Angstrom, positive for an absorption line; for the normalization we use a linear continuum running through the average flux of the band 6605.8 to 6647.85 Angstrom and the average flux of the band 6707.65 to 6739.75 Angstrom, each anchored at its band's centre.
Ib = 1.8 Angstrom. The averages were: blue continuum 217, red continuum 254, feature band 214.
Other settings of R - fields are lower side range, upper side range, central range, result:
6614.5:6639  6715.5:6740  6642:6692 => 4.1 Angstrom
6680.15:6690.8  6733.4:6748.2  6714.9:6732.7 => -4.2 Angstrom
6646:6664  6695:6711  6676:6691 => 0.0 Angstrom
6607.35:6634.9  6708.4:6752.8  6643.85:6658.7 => 0.6 Angstrom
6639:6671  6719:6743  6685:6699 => 0.7 Angstrom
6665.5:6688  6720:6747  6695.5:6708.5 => 0.8 Angstrom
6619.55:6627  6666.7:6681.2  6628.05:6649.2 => 0.0 Angstrom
